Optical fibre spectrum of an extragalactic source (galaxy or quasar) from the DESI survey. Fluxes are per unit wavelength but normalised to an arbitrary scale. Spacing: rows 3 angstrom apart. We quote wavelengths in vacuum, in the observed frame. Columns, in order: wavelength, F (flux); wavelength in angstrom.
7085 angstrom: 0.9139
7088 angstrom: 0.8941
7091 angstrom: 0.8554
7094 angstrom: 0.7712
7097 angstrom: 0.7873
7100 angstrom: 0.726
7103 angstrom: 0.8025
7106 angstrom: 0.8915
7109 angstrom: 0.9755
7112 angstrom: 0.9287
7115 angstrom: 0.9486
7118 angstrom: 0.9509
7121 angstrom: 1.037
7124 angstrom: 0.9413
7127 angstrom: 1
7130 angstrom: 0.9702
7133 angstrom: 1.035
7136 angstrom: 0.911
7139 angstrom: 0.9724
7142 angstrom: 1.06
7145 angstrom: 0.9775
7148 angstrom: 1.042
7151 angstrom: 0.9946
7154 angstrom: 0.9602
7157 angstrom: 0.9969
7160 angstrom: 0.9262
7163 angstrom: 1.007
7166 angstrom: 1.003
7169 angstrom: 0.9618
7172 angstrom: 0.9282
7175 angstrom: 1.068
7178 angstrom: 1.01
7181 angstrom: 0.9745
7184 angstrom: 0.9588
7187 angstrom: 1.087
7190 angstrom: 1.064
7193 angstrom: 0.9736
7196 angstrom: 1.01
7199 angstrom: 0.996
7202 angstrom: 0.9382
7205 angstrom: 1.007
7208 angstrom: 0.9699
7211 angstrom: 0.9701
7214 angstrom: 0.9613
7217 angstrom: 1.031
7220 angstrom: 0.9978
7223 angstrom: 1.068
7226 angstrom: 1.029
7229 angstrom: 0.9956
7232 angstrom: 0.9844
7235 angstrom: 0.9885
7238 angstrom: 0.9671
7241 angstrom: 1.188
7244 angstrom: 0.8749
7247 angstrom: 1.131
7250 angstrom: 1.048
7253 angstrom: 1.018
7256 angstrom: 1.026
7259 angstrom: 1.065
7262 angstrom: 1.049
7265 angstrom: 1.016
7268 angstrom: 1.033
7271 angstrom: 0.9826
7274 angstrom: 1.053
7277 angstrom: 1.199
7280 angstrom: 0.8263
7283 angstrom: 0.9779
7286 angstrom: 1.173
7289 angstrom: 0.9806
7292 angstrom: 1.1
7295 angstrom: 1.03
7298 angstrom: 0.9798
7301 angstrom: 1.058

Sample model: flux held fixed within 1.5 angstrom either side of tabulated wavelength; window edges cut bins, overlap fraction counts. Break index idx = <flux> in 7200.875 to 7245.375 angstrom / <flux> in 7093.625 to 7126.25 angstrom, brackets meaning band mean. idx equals 1.12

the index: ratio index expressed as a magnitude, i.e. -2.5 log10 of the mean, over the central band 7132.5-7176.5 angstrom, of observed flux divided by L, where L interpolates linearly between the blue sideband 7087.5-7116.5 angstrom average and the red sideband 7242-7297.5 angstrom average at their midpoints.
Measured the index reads -0.09 mag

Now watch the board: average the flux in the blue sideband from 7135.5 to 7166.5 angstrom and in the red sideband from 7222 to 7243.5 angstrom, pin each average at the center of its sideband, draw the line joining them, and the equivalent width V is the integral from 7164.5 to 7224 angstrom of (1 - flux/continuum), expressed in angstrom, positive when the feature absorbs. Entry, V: 0.5 angstrom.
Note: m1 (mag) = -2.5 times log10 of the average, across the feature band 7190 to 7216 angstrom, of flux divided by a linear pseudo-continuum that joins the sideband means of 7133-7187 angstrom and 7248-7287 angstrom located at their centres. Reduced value 0.03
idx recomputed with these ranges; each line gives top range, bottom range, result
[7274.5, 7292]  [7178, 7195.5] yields 1.03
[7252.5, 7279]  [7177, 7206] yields 1.04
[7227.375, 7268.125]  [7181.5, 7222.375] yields 1.03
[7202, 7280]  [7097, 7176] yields 1.07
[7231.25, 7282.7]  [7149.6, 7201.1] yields 1.03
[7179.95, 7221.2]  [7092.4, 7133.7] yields 1.10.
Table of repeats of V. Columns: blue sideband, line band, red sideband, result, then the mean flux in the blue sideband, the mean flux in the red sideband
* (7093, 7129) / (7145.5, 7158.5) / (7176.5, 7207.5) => -0.6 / 0.899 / 1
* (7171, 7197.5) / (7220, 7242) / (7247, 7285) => -0.1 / 1.01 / 1.03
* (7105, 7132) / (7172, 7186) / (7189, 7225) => -0.2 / 0.963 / 0.998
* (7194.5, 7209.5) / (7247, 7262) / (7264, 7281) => -0.5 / 0.984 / 1.02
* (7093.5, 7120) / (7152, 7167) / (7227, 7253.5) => -0.8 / 0.871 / 1.02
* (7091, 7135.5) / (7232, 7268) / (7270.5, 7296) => -0.7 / 0.91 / 1.04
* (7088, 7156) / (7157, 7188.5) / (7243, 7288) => -0.8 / 0.933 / 1.03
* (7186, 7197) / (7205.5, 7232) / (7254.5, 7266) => 0.9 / 1.03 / 1.04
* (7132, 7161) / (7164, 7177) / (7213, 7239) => 0.0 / 0.988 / 1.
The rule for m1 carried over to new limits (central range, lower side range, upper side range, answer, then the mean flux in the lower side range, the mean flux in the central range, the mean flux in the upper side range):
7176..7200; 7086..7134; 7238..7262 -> -0.030 mag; 0.906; 1.01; 1.04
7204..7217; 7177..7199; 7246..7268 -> 0.044 mag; 1.01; 0.982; 1.05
